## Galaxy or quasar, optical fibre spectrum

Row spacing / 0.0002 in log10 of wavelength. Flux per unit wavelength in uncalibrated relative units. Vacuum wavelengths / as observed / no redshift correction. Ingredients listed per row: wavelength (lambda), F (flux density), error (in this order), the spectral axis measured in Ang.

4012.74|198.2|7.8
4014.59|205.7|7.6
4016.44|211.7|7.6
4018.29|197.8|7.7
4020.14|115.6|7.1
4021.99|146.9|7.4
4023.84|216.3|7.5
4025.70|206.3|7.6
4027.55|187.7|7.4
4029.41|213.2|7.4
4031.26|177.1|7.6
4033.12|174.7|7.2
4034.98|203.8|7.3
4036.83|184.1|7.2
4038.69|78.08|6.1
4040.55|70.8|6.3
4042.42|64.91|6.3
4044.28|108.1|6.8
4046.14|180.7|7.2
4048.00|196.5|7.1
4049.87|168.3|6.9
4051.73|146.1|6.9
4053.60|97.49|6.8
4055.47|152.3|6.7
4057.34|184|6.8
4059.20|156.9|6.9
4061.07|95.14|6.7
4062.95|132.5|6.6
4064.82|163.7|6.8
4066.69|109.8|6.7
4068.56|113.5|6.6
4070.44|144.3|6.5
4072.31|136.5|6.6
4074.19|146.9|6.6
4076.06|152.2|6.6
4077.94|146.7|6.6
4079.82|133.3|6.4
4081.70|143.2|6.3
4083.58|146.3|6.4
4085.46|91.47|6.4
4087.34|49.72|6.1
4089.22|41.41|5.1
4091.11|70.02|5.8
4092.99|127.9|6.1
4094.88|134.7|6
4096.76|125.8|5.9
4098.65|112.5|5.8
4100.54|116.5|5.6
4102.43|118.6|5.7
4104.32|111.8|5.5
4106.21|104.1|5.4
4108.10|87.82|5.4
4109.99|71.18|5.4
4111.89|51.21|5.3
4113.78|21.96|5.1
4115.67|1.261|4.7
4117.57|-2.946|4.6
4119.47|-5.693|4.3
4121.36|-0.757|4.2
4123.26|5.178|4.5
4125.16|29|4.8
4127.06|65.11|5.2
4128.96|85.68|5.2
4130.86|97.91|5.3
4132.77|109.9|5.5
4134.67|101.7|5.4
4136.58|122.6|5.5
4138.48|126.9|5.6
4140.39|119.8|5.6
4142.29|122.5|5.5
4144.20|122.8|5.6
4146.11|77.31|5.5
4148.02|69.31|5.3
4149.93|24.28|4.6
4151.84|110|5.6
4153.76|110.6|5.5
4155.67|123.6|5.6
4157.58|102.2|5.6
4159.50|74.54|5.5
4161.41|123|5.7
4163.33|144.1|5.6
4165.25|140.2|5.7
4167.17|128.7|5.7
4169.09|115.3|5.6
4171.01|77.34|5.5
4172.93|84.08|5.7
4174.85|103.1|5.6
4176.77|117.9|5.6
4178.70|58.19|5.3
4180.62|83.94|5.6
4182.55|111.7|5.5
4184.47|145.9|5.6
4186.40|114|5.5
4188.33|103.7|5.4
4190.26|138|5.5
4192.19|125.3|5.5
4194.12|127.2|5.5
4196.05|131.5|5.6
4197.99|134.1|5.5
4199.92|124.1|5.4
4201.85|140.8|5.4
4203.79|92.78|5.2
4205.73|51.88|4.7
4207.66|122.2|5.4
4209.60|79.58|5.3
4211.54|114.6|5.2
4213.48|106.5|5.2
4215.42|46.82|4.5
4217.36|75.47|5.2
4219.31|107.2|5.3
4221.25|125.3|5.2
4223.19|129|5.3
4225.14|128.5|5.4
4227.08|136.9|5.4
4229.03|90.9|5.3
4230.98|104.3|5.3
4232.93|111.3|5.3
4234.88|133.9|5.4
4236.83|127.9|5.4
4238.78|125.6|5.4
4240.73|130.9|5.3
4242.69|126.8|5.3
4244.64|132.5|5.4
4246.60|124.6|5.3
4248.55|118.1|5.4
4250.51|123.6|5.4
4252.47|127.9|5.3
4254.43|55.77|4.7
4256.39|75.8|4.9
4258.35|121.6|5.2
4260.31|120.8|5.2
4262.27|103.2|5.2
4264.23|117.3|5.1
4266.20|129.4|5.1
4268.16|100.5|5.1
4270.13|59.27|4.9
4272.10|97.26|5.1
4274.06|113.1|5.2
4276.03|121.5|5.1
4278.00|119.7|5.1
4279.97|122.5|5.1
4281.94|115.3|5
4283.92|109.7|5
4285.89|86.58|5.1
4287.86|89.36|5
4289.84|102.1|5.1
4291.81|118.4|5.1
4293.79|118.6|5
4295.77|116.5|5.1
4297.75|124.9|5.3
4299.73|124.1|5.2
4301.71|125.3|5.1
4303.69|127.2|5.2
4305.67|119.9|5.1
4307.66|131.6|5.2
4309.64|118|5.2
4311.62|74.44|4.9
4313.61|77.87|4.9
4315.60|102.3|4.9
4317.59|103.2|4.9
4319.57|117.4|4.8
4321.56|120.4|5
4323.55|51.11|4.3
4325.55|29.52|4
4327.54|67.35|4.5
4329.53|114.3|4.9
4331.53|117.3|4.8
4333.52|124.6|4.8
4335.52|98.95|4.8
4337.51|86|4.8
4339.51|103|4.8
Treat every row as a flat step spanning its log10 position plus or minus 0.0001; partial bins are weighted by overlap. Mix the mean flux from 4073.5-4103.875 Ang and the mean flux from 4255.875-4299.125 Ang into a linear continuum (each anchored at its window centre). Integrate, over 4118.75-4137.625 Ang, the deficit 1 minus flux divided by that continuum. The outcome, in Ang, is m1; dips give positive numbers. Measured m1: 8.6 Ang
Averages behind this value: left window 116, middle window 62.3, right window 109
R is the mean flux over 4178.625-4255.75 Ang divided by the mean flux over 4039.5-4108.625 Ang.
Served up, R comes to 0.91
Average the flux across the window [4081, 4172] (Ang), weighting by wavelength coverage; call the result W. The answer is 88.4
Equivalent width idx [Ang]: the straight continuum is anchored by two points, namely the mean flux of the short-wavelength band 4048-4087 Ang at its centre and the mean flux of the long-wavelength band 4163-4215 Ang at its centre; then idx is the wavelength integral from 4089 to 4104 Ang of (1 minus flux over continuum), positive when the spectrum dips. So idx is 2.5 Ang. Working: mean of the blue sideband 138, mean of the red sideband 111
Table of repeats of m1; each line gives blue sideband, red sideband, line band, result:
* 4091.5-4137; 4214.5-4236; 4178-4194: -2.55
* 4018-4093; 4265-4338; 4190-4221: 3.09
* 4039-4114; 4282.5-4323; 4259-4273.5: 0.86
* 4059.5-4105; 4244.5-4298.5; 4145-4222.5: 6.27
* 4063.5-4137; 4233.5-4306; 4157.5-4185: -1.65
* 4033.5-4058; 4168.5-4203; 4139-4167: 3.26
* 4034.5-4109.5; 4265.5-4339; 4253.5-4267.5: 0.62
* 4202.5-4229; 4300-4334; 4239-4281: -4.29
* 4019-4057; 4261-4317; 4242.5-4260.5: 0.72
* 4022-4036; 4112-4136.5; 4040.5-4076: 2.16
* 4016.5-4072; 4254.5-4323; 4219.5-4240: -0.34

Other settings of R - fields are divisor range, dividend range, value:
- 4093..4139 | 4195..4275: 1.47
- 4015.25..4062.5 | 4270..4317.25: 0.70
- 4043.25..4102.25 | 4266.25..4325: 0.83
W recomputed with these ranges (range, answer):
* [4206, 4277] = 110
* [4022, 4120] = 123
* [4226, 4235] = 114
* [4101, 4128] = 48.2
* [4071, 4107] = 117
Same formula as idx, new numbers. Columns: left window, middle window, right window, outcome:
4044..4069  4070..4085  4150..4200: -0.3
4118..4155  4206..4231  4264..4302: -2.0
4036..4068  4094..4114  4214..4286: 4.6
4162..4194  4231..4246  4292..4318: -1.7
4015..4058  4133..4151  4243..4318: 5.2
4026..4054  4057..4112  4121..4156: 2.5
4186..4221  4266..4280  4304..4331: -0.8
